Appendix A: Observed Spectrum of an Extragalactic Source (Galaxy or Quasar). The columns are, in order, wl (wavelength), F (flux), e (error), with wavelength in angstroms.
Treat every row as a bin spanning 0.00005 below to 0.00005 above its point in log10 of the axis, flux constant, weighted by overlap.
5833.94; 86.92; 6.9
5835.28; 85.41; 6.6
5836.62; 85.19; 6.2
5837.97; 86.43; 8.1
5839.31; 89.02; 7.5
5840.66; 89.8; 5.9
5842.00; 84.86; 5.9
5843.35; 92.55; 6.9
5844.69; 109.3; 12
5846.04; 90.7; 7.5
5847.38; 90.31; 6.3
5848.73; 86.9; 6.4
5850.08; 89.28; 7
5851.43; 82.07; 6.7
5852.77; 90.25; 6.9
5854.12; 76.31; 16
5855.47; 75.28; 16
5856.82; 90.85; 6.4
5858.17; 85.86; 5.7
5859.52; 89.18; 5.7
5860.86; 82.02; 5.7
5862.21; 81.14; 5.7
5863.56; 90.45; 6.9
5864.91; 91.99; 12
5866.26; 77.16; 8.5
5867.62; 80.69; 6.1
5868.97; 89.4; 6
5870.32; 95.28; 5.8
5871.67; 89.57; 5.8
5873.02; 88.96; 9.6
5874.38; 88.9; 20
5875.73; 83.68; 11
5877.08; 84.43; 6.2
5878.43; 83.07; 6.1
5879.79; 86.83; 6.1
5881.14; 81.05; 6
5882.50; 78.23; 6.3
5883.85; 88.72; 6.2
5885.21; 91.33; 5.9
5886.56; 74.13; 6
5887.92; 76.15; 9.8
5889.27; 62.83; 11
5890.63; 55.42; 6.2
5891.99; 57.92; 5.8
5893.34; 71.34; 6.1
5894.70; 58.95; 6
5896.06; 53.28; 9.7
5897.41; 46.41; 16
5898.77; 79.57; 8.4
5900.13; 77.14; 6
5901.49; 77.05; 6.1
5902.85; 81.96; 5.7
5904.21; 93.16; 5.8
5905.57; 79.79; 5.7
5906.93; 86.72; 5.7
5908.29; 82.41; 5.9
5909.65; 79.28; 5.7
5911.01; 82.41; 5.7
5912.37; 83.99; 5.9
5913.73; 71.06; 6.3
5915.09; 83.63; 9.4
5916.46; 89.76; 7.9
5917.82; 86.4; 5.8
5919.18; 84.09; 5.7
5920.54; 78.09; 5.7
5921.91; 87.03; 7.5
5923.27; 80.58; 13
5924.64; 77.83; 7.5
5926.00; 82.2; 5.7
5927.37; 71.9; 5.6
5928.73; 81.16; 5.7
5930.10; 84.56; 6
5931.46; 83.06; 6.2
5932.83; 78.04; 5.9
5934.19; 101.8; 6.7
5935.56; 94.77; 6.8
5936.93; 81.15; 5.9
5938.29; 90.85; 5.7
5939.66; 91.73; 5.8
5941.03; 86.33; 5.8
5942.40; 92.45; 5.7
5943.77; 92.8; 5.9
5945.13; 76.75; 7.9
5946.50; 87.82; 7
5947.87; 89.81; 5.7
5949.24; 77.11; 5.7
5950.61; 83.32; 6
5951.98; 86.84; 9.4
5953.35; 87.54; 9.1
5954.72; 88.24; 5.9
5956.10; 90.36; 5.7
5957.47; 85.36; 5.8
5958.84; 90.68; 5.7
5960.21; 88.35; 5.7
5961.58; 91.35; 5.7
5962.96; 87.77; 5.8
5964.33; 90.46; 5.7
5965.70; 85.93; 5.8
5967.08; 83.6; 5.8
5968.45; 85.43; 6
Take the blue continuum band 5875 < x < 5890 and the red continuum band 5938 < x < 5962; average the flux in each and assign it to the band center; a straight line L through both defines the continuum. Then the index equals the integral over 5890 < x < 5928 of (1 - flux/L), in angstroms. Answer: 3.3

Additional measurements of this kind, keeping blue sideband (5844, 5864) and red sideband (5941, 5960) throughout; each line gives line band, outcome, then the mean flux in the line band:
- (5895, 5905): 1.7 angstroms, 72.2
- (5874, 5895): 2.6 angstroms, 76.6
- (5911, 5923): 0.6 angstroms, 82.9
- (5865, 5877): 0.1 angstroms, 86.8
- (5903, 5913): 0.4 angstroms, 83.9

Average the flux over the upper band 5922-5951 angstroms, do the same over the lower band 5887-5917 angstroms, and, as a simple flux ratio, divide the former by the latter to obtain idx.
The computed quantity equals 1.15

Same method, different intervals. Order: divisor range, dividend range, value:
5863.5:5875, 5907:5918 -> 0.94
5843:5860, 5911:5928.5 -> 0.92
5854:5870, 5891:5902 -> 0.76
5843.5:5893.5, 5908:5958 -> 1.01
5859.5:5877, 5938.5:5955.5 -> 1.00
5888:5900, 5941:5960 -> 1.40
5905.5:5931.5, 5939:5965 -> 1.07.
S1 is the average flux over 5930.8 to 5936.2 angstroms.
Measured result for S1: 89.4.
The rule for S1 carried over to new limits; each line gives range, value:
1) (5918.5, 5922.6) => 83.1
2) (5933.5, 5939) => 92.2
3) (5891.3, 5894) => 64.6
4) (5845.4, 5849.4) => 89.4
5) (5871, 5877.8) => 87.1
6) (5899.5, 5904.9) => 82.3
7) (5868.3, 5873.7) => 90.8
